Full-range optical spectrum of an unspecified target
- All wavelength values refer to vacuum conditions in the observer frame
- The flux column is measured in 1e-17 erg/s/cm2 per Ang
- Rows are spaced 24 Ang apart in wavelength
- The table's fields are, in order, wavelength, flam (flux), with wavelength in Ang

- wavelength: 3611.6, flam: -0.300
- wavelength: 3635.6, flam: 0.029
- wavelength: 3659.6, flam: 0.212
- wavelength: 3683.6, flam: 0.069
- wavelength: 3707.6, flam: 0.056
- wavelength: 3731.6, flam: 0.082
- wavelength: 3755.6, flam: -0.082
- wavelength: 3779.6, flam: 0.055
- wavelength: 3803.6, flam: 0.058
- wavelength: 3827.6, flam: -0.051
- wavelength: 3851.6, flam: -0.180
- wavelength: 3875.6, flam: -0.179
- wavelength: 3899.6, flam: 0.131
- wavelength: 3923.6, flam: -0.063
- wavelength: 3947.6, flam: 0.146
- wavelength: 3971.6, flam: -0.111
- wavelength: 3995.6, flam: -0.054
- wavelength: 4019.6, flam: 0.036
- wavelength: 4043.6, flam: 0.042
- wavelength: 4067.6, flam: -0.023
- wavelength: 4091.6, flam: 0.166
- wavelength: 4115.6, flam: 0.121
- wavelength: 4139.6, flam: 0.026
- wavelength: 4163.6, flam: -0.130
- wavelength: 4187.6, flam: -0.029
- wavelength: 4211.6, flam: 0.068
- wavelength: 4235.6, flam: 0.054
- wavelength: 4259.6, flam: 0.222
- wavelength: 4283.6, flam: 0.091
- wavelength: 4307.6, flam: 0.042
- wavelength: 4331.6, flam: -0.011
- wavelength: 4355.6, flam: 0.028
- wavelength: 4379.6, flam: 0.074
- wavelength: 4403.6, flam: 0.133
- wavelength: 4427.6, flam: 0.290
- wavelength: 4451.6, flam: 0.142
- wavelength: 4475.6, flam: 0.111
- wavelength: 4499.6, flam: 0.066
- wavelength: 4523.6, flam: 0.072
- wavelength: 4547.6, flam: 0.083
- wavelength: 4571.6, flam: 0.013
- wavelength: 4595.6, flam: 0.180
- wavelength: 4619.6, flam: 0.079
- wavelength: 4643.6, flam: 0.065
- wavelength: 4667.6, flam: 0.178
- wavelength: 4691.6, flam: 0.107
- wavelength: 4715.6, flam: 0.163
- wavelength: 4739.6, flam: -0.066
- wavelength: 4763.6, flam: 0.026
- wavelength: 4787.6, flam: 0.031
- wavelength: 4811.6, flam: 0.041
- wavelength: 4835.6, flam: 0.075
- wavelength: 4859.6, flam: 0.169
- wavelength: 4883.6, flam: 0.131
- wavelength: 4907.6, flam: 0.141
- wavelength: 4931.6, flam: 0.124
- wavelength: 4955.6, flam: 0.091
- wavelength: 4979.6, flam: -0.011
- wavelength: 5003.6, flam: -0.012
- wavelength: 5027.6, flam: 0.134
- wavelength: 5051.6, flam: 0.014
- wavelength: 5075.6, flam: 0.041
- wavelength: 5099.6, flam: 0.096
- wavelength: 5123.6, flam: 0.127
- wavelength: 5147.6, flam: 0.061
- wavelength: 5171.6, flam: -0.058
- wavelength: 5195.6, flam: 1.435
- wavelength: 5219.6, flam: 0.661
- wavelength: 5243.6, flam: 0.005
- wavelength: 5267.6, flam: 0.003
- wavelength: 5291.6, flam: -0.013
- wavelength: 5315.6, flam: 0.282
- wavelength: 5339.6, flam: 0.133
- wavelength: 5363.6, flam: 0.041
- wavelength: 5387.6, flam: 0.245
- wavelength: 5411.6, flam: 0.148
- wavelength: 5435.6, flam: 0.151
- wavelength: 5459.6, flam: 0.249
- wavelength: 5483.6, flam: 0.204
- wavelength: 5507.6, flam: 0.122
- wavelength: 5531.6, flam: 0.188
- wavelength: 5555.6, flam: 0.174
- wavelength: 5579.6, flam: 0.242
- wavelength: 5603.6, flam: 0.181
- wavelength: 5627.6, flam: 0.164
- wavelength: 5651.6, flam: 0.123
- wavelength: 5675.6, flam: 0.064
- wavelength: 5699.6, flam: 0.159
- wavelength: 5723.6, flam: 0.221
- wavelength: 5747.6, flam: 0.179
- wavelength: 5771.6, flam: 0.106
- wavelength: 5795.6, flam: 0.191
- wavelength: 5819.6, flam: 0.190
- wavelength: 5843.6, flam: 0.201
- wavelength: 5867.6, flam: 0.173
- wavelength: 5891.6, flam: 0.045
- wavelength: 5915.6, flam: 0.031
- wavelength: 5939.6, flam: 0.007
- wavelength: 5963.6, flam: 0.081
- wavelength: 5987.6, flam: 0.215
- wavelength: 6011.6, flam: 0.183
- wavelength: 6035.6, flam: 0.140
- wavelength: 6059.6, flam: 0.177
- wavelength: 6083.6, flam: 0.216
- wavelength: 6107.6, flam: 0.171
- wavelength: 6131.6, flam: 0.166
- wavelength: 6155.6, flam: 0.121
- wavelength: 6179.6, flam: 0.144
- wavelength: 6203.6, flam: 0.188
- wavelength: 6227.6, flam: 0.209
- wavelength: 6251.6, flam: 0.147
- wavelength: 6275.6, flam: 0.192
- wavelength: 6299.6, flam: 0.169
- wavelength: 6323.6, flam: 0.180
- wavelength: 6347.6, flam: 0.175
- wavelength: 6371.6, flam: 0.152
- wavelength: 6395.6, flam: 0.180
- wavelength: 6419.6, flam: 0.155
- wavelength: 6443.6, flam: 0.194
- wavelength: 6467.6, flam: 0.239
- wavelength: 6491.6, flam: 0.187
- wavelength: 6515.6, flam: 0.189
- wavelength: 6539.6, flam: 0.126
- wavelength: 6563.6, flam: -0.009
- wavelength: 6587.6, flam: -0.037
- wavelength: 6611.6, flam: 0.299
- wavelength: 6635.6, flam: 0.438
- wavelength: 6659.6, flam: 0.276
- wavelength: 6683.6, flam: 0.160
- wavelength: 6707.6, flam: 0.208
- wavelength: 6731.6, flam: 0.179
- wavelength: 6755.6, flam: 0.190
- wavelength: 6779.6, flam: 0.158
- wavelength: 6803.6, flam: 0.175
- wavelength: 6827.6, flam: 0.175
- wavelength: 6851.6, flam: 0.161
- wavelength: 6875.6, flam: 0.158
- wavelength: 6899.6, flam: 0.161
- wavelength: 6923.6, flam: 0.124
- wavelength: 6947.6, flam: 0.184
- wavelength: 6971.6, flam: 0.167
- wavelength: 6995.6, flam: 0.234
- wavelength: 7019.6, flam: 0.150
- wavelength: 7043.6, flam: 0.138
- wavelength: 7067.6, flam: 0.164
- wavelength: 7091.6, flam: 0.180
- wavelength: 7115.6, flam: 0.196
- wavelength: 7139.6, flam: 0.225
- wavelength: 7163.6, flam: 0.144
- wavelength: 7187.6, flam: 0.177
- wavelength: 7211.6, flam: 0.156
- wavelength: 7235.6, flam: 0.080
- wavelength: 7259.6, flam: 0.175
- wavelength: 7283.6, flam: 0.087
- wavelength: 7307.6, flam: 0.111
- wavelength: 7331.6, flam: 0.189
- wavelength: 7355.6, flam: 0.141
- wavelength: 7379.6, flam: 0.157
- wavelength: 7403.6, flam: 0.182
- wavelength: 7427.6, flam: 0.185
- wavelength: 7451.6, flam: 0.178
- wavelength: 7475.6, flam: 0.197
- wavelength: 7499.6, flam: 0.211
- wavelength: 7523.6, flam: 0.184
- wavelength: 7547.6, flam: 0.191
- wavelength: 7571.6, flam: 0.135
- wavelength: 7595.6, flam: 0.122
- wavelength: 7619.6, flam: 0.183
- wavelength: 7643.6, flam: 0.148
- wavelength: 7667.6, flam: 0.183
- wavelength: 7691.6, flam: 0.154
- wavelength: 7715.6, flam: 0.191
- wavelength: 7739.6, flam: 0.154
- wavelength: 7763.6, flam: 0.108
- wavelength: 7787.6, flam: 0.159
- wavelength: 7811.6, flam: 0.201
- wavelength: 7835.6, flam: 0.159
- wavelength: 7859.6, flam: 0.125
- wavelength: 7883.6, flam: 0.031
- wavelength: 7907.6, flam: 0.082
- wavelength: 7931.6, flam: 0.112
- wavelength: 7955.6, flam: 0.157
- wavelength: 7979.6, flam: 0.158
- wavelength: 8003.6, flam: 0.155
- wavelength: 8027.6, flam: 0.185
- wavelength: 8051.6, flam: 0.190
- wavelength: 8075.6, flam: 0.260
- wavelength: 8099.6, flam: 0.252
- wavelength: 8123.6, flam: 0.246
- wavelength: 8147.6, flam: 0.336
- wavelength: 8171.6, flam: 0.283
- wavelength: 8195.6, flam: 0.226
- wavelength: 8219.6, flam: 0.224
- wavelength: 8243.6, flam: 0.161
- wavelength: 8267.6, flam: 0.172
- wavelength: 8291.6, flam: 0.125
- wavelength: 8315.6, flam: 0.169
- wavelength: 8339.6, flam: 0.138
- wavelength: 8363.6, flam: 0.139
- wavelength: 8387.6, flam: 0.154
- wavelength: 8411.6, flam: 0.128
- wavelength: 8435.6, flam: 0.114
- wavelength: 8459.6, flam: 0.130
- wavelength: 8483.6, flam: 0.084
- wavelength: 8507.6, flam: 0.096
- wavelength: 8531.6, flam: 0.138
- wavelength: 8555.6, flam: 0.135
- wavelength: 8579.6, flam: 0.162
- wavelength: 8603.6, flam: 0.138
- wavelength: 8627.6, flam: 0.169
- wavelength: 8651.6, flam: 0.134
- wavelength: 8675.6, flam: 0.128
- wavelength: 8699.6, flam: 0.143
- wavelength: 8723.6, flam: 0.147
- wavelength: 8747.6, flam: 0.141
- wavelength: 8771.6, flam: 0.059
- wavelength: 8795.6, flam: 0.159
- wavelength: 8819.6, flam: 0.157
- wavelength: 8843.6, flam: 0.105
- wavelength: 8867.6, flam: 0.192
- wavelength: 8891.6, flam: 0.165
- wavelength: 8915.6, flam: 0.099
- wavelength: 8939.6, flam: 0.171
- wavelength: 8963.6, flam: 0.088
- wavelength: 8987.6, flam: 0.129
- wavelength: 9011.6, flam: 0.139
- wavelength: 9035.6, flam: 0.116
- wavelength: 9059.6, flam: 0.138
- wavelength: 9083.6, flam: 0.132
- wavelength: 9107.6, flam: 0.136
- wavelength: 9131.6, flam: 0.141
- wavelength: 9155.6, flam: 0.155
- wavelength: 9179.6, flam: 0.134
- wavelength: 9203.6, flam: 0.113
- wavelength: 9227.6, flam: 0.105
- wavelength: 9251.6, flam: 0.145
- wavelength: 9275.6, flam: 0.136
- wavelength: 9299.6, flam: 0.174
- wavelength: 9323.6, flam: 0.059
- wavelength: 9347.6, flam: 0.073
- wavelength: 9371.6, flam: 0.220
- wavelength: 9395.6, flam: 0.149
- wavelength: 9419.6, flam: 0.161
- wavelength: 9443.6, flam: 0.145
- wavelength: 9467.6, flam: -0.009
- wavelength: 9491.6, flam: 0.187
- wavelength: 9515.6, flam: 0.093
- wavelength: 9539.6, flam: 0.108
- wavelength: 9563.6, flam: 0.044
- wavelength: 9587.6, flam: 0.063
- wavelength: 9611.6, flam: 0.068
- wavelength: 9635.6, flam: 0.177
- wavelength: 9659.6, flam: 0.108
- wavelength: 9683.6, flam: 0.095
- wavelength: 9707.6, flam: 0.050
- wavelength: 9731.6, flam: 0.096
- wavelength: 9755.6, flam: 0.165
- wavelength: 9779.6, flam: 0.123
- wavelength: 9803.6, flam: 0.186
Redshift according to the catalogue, 0.037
